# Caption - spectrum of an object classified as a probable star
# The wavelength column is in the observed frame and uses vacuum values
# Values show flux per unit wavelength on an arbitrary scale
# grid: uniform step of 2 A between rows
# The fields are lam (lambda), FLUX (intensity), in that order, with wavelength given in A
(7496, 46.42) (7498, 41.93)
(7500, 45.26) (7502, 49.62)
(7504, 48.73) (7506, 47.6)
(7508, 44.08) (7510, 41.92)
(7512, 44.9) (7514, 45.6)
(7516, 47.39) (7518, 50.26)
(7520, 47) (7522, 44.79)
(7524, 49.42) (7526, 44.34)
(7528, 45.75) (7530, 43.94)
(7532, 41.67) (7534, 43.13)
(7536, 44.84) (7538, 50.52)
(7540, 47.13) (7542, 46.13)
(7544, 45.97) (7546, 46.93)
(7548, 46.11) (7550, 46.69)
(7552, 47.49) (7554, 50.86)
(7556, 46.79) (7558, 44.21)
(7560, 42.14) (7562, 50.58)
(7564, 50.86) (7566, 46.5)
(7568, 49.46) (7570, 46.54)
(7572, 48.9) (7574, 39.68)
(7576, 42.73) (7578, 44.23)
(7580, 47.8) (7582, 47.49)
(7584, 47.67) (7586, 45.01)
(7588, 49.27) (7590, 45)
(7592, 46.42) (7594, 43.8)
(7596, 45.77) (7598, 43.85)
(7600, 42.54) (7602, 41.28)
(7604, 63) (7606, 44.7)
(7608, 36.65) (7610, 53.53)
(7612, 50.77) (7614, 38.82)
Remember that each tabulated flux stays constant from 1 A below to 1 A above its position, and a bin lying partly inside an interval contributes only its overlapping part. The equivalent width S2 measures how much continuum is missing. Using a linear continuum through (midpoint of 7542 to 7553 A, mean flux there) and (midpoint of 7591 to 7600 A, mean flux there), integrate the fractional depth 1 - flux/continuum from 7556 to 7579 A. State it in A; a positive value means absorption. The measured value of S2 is -0.1 A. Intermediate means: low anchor 46.6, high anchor 44.7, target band 46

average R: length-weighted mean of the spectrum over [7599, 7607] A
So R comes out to 47.9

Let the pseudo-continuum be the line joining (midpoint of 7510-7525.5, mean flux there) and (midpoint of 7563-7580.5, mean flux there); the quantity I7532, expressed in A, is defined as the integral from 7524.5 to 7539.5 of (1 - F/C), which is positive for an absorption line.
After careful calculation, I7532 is 0.5 A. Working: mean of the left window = 46.6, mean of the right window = 46.3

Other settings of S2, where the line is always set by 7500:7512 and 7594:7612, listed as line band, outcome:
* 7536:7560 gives -0.3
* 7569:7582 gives 0.3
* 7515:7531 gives -0.1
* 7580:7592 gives -0.1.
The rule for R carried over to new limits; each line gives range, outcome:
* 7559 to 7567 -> 47.5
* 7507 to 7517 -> 44.8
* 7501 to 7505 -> 49.2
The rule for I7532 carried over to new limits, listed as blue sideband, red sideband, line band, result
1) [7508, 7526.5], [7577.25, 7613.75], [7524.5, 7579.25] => 0.18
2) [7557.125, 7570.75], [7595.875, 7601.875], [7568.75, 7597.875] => -0.41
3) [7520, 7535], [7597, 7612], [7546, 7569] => -0.90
